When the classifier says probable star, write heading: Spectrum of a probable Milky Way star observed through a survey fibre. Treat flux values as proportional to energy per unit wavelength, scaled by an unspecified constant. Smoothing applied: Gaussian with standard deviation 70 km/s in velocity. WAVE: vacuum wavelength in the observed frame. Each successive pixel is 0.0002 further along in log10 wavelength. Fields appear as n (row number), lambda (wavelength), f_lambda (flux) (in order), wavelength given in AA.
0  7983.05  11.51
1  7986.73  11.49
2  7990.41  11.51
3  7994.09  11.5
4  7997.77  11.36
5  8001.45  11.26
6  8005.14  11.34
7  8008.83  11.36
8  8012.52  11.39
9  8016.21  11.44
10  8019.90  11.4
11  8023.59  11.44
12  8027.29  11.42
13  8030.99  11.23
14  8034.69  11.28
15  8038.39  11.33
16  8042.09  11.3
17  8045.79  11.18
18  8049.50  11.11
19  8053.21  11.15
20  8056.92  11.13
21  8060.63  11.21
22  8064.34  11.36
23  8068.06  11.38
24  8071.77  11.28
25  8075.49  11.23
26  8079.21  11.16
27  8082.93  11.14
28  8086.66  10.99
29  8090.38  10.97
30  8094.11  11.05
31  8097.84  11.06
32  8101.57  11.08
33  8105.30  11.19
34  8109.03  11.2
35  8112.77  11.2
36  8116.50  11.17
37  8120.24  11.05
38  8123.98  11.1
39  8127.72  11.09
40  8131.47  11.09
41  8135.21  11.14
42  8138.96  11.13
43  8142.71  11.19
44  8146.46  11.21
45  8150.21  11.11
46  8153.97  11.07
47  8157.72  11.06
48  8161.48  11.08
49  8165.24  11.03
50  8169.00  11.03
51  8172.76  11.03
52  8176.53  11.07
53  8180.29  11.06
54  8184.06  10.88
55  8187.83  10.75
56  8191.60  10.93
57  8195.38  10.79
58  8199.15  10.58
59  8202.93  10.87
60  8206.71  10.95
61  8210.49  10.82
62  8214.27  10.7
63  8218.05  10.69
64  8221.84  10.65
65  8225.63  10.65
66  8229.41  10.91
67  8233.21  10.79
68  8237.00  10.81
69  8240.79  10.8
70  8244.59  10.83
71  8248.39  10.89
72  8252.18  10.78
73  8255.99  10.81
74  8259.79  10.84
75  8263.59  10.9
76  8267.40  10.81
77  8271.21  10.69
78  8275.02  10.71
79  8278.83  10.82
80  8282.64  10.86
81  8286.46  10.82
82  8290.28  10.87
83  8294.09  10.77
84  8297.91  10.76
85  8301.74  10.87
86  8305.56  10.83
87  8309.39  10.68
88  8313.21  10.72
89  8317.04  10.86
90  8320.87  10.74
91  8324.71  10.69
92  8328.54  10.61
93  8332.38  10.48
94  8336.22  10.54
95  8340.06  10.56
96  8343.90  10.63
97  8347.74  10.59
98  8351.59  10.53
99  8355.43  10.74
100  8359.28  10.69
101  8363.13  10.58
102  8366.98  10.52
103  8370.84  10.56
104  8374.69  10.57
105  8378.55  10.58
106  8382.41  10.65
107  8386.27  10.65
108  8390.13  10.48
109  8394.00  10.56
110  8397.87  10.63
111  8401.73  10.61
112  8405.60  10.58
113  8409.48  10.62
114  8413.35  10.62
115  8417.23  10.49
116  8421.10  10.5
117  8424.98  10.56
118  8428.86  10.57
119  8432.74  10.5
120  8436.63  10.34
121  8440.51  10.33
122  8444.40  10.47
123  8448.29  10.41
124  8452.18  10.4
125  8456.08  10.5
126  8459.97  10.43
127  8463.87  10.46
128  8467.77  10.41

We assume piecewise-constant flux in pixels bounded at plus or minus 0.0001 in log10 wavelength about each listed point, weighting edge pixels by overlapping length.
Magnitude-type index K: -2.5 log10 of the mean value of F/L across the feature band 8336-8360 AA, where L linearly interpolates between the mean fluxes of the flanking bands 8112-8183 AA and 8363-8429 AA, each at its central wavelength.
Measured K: 0.01 mag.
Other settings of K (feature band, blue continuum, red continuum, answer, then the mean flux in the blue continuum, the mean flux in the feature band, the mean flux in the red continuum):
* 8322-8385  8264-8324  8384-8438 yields 0.007 mag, 10.8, 10.6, 10.6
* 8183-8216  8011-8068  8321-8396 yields 0.014 mag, 11.3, 10.8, 10.6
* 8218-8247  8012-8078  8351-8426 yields 0.014 mag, 11.3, 10.8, 10.6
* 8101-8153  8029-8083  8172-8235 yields -0.010 mag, 11.2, 11.1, 10.8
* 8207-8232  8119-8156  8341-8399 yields 0.018 mag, 11.1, 10.8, 10.6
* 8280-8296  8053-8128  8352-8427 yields -0.005 mag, 11.2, 10.8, 10.6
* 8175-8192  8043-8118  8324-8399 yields 0.001 mag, 11.2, 10.9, 10.6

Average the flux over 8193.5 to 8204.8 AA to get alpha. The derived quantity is 10.7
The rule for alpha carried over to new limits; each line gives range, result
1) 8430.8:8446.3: 10.4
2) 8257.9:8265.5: 10.9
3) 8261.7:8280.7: 10.8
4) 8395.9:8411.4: 10.6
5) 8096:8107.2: 11.1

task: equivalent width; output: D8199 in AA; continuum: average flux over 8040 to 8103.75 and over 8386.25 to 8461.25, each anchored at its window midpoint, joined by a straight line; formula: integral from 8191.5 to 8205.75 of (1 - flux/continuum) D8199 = 0.2 AA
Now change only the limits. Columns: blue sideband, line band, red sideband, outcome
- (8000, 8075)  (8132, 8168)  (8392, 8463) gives -0.1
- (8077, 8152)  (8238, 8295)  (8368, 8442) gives 0.0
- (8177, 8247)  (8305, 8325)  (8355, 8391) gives -0.1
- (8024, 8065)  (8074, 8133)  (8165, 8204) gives 0.0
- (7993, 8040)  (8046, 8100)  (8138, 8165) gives 0.5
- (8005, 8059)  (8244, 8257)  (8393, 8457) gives 0.0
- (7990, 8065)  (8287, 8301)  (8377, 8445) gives 0.0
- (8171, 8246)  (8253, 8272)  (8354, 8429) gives -0.1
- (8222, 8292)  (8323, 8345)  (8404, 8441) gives 0.2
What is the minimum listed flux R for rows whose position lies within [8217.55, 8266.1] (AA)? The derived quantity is 10.65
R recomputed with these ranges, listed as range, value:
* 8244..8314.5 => 10.68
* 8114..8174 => 11.03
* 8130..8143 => 11.09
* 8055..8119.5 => 10.97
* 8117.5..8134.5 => 11.05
